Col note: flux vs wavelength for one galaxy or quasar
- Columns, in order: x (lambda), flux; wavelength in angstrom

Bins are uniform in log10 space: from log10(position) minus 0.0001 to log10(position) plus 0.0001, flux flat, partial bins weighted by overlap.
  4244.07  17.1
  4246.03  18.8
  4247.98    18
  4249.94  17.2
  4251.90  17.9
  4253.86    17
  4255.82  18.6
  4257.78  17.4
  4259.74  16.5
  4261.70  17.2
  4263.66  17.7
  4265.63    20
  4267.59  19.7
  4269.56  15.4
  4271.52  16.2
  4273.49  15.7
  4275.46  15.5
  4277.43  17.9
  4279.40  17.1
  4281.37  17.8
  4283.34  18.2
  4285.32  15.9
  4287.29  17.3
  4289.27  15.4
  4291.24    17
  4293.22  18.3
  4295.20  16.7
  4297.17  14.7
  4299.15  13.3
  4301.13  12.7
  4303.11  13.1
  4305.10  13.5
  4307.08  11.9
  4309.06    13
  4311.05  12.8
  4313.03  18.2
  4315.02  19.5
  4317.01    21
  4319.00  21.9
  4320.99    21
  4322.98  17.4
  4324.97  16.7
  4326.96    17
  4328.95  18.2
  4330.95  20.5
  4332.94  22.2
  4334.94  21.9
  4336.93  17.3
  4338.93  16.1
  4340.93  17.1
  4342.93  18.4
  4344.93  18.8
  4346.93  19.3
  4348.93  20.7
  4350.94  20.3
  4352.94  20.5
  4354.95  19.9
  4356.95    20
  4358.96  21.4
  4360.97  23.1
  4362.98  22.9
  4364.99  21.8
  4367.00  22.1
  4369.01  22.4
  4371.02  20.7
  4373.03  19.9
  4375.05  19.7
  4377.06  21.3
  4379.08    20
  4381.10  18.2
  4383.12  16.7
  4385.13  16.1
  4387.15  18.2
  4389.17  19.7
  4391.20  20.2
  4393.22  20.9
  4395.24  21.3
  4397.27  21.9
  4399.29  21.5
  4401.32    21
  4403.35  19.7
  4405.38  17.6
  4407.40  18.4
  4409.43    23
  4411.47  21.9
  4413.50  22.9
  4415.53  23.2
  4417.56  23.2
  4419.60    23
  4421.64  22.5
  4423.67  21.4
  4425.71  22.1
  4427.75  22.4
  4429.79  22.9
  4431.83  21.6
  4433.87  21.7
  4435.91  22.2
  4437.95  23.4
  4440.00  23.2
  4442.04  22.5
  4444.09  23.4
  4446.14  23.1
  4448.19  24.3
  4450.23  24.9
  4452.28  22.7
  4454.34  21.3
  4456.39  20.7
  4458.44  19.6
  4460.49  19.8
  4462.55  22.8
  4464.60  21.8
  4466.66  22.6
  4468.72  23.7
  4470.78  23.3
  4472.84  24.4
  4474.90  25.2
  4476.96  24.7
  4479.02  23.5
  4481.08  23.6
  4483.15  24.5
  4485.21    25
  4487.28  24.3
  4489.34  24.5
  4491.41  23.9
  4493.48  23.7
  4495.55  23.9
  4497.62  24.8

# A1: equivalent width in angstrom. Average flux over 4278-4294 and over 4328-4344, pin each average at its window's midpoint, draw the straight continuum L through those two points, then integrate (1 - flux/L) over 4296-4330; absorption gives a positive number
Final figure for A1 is 3.6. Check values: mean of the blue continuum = 17.1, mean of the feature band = 16.2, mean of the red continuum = 19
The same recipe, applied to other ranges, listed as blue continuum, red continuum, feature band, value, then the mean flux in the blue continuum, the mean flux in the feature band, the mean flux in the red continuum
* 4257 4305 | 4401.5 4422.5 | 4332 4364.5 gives -1.6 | 16.5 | 20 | 21.5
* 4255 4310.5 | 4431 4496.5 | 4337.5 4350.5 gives 0.1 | 16.2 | 18.4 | 23.1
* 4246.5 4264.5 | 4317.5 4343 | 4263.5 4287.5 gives 0.9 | 17.5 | 17.2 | 19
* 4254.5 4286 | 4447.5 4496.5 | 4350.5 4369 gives -1.4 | 17.3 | 21.4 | 23.3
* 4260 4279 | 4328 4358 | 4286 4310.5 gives 4.5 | 17.2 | 14.7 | 19.4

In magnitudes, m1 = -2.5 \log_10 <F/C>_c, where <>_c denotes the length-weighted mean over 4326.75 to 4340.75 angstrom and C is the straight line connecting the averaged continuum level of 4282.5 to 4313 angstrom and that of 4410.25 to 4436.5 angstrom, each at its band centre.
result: -0.12 mag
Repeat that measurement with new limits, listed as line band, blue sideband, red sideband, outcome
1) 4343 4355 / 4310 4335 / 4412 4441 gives 0.01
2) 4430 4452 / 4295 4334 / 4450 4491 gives -0.05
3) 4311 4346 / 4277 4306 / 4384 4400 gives -0.09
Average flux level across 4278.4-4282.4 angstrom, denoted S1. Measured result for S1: 17.5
